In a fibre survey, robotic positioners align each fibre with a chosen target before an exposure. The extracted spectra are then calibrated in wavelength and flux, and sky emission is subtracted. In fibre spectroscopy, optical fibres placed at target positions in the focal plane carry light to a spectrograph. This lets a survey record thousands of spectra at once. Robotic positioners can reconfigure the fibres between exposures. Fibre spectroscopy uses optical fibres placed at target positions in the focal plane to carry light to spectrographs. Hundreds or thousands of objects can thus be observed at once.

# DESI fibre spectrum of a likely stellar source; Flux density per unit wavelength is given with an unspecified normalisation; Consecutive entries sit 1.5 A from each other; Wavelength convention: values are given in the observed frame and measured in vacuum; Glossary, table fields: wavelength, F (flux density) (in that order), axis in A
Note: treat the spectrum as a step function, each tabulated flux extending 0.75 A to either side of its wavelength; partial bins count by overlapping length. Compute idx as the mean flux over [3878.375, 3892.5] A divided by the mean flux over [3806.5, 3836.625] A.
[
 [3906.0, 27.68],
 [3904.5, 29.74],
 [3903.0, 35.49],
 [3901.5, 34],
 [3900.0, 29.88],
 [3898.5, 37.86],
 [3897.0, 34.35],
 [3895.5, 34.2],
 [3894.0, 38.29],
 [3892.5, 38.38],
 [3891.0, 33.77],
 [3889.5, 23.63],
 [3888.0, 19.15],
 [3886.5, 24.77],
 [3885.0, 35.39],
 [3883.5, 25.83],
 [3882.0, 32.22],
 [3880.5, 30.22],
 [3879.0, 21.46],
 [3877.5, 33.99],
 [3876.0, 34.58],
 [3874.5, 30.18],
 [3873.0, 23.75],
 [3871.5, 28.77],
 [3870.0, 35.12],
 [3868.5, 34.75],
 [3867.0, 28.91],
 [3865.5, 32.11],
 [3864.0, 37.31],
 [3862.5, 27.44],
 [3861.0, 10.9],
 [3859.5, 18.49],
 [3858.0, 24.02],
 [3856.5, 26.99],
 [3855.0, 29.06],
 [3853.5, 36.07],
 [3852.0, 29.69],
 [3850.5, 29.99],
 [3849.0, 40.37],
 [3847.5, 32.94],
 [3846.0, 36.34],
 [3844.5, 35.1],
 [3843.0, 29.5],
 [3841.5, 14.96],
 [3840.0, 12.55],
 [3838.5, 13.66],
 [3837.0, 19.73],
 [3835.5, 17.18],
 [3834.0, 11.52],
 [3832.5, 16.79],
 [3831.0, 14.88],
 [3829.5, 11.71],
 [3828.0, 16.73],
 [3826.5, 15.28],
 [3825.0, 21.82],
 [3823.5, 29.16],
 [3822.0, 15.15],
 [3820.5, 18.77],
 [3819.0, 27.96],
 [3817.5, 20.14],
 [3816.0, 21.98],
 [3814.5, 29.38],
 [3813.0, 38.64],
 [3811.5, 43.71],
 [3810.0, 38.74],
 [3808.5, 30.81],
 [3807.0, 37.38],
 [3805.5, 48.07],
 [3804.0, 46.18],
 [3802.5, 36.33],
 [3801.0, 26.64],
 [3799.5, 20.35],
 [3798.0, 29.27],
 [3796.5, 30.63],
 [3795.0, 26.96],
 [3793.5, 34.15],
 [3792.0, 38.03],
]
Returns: 1.18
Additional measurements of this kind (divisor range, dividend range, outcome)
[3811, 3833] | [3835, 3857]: 1.20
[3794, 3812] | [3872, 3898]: 0.88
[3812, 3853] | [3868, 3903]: 1.34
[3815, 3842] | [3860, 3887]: 1.63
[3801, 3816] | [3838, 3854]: 0.76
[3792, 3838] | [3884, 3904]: 1.21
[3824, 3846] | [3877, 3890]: 1.46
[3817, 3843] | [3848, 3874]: 1.63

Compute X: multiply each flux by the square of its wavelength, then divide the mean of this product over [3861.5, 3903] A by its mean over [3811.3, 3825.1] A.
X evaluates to 1.2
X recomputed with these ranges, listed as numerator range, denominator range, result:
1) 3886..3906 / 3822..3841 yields 1.97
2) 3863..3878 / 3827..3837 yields 2.14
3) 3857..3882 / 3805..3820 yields 0.88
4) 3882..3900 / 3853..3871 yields 1.12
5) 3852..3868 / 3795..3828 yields 0.95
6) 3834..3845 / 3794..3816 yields 0.58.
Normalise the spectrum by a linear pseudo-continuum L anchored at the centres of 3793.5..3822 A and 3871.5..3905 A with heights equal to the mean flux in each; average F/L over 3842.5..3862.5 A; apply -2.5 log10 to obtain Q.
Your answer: 0.073 mag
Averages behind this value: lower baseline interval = 31.4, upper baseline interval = 30.9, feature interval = 29.1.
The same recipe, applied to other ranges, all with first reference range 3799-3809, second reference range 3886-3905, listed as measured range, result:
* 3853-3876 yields 0.17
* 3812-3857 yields 0.39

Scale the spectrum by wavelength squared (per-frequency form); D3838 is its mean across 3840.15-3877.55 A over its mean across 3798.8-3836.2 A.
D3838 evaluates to 1.14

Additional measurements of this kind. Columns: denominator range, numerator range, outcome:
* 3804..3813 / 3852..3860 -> 0.70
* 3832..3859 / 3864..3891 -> 1.18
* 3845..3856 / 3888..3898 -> 1.00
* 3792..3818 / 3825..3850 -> 0.65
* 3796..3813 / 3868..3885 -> 0.88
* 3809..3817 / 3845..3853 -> 1.02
